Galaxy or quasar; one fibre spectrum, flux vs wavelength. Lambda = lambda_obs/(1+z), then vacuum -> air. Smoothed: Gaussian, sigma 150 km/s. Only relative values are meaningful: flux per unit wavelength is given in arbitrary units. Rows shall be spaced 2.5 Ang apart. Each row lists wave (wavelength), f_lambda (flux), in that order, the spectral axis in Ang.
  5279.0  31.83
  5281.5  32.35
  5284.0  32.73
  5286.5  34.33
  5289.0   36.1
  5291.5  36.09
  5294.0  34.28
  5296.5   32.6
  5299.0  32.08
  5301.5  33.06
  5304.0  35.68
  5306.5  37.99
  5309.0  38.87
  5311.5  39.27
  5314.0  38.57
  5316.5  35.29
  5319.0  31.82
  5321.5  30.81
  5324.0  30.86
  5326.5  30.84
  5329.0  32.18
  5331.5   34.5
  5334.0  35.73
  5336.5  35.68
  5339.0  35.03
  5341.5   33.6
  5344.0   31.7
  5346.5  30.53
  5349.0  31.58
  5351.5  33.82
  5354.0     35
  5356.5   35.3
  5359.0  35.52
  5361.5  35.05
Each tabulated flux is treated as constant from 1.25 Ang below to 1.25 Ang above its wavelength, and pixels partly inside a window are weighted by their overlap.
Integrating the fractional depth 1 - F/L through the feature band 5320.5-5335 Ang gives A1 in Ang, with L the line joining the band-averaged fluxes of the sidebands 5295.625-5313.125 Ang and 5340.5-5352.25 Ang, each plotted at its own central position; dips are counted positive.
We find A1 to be 0.5 Ang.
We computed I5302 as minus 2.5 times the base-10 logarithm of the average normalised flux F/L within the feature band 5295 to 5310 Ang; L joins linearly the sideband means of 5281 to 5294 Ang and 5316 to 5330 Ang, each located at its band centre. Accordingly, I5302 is -0.05 mag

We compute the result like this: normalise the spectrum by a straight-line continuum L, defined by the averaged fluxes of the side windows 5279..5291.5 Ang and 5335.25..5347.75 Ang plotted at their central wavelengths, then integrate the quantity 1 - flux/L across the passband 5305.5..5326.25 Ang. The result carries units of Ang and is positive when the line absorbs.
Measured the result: -1.0 Ang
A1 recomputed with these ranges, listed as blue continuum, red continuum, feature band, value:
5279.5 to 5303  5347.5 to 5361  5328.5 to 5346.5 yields 0.1 Ang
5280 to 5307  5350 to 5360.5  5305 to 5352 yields 0.5 Ang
